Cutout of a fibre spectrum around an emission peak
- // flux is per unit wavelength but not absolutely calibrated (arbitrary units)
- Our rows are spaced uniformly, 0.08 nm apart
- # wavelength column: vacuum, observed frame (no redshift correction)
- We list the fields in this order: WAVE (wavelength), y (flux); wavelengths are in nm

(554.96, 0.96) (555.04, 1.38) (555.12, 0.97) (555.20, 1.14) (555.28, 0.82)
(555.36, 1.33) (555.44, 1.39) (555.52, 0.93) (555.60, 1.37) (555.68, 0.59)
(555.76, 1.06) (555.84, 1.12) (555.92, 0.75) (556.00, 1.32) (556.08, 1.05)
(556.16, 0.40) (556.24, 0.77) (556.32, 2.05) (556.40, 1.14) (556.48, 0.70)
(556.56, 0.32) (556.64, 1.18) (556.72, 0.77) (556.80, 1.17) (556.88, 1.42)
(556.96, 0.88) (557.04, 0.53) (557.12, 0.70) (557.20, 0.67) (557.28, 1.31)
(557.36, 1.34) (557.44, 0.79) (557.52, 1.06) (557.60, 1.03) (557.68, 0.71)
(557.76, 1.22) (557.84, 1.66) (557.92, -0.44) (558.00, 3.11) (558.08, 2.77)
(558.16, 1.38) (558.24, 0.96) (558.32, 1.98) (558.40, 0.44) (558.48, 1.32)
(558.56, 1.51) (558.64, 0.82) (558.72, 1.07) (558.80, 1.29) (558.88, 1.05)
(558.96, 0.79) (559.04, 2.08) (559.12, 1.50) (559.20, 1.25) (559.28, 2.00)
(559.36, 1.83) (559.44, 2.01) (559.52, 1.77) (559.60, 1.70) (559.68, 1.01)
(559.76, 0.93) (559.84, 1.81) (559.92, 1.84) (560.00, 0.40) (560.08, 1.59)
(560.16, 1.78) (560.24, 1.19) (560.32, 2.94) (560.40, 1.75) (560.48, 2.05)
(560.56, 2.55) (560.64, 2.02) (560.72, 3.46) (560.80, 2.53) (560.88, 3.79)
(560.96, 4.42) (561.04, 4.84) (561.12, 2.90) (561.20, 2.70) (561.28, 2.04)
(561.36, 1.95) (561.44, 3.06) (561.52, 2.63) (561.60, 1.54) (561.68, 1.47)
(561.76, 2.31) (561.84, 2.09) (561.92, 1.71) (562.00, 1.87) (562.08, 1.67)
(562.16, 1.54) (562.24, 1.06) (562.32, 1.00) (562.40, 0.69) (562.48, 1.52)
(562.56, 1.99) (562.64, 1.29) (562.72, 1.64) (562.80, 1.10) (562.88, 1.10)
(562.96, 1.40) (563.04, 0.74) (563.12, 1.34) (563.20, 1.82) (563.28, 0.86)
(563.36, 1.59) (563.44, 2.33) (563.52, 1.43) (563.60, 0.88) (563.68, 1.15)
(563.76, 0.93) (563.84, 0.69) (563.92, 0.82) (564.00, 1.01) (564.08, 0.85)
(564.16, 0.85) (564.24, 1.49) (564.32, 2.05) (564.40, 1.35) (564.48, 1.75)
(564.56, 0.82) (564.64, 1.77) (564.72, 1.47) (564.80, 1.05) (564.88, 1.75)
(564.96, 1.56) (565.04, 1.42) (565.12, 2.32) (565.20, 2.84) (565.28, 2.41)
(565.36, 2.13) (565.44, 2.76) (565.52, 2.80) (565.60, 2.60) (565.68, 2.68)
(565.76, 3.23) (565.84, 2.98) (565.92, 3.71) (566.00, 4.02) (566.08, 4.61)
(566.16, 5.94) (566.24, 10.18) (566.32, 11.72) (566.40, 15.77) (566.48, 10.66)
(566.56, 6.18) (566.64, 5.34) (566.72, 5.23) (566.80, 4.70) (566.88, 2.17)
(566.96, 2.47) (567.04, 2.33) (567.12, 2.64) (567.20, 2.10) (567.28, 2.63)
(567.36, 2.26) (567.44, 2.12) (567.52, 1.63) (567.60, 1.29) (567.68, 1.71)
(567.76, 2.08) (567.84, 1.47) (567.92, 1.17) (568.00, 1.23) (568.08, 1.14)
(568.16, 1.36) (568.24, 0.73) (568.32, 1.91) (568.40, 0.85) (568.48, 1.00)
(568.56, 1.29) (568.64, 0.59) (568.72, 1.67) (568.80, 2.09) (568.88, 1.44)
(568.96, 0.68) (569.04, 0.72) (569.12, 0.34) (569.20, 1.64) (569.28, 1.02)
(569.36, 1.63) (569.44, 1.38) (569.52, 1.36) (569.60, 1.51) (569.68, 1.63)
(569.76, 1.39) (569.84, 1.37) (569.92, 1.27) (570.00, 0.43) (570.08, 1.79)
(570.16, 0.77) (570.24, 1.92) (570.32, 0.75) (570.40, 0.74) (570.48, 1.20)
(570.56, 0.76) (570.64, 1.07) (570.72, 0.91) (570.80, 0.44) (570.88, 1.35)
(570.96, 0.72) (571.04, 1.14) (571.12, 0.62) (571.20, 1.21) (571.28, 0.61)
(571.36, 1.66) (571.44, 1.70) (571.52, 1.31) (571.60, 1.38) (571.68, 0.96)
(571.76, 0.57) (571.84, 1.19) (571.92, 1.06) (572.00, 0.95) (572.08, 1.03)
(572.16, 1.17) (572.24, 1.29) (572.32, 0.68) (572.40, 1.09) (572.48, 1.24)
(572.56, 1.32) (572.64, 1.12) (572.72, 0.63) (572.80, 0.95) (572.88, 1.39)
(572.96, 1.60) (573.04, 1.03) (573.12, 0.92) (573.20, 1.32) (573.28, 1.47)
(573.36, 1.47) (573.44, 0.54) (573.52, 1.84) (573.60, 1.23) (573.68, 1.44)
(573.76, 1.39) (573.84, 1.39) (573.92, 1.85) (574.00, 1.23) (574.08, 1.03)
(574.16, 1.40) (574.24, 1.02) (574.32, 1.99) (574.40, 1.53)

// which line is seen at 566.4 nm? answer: [O III] 5007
